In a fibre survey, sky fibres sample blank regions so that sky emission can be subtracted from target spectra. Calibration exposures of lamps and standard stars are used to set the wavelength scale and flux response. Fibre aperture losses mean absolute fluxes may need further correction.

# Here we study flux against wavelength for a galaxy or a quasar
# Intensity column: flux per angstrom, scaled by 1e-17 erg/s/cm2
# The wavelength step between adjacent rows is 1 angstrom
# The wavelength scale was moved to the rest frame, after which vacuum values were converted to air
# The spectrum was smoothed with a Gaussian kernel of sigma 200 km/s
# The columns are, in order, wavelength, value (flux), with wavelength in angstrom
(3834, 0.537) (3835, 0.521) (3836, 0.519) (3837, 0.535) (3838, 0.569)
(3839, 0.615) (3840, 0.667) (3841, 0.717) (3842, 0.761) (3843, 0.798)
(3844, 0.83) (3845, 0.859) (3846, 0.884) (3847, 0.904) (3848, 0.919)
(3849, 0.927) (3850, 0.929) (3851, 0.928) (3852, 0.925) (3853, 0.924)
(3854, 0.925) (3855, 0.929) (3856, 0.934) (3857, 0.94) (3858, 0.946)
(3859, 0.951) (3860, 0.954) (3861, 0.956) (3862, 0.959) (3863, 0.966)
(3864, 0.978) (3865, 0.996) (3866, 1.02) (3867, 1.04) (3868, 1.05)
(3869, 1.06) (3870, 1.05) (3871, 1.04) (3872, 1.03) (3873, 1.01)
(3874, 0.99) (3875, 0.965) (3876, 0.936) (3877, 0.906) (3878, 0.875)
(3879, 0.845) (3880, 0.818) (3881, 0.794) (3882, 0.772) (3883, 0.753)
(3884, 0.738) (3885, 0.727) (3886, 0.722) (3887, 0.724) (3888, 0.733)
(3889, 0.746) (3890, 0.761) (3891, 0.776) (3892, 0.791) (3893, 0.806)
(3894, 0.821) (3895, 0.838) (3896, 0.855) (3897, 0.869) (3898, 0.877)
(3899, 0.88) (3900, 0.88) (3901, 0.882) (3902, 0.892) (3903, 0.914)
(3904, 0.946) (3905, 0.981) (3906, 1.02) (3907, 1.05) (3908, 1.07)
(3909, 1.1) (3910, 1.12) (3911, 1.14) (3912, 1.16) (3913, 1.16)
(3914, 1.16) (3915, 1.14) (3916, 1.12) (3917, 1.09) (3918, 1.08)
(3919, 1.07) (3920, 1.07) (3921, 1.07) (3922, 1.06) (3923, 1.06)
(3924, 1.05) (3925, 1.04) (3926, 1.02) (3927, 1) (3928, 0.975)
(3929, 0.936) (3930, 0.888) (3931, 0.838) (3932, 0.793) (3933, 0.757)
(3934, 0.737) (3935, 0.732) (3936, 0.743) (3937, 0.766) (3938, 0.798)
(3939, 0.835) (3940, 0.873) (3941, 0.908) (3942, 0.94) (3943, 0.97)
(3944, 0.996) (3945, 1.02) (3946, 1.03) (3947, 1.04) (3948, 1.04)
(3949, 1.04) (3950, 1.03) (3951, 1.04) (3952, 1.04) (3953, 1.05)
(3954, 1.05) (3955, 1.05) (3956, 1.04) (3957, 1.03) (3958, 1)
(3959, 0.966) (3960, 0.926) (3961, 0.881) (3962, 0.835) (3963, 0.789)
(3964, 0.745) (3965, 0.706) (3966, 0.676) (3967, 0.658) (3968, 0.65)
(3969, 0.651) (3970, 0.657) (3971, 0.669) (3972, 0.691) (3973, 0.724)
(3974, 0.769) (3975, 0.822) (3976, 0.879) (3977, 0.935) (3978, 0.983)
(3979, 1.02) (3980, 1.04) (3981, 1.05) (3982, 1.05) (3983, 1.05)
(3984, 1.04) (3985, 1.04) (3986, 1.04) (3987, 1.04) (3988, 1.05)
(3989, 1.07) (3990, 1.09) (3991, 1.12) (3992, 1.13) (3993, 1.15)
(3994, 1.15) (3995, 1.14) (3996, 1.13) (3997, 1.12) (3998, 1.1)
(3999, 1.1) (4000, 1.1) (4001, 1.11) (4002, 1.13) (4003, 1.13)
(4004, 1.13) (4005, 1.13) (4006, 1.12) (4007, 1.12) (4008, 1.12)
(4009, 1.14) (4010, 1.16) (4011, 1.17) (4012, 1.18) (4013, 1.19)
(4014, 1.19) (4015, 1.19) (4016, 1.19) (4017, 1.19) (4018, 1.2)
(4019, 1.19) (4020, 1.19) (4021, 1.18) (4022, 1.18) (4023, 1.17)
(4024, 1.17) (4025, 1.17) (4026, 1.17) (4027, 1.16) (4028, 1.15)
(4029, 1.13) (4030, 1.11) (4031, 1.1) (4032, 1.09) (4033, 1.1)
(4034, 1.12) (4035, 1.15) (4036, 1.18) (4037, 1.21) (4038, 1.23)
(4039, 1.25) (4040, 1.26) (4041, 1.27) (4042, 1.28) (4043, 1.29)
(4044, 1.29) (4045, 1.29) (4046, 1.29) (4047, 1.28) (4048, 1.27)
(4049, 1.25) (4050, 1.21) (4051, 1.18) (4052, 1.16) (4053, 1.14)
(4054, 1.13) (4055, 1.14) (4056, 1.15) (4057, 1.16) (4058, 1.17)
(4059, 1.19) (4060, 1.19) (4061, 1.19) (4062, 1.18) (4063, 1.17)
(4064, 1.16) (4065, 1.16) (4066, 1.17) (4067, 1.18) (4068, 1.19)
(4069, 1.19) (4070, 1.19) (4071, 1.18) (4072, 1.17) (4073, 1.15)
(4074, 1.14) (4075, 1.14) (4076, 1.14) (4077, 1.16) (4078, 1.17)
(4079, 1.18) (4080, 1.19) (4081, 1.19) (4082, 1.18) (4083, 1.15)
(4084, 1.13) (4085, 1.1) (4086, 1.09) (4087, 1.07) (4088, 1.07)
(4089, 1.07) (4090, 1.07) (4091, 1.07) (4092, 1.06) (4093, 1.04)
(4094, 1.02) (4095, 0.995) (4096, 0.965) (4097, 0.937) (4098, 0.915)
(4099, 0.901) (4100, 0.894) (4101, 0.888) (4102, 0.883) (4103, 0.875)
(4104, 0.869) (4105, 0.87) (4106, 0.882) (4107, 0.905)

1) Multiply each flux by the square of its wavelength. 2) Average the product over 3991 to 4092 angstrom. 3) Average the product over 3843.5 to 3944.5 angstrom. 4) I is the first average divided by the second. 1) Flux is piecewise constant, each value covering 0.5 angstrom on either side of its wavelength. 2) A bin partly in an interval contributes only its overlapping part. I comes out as 1.3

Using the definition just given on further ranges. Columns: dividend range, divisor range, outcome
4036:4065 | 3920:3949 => 1.38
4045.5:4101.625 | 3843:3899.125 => 1.40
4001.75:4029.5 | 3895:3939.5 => 1.26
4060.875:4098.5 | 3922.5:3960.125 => 1.26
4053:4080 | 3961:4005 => 1.27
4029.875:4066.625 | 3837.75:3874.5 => 1.43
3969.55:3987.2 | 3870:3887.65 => 1.11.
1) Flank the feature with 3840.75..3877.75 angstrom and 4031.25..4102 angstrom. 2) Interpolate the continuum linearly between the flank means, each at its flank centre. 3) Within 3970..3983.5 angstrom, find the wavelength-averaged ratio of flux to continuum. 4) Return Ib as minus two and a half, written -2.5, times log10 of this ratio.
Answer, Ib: 0.187 mag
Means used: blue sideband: 0.943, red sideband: 1.14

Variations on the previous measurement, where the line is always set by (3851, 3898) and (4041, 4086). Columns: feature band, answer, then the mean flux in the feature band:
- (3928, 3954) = 0.092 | 0.917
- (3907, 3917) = -0.180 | 1.12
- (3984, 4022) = -0.038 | 1.13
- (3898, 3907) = 0.011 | 0.929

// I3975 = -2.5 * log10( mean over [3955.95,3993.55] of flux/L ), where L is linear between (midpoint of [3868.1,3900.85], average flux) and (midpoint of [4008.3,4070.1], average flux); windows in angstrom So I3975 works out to 0.16 mag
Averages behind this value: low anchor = 0.859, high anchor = 1.19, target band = 0.911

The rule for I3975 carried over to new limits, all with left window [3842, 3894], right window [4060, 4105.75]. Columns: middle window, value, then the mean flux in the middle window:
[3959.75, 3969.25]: 0.29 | 0.75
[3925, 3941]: 0.12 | 0.854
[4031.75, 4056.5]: -0.16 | 1.21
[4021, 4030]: -0.13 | 1.16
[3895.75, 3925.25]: -0.11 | 1.03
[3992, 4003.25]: -0.12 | 1.12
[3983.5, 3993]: -0.08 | 1.07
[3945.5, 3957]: -0.08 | 1.04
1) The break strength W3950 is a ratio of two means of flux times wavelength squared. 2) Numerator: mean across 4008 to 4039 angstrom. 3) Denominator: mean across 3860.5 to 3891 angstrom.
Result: 1.40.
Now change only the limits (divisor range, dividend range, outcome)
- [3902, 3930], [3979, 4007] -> 1.08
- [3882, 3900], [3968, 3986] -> 1.17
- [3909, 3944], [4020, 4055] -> 1.29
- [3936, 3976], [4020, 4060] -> 1.41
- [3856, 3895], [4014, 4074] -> 1.45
